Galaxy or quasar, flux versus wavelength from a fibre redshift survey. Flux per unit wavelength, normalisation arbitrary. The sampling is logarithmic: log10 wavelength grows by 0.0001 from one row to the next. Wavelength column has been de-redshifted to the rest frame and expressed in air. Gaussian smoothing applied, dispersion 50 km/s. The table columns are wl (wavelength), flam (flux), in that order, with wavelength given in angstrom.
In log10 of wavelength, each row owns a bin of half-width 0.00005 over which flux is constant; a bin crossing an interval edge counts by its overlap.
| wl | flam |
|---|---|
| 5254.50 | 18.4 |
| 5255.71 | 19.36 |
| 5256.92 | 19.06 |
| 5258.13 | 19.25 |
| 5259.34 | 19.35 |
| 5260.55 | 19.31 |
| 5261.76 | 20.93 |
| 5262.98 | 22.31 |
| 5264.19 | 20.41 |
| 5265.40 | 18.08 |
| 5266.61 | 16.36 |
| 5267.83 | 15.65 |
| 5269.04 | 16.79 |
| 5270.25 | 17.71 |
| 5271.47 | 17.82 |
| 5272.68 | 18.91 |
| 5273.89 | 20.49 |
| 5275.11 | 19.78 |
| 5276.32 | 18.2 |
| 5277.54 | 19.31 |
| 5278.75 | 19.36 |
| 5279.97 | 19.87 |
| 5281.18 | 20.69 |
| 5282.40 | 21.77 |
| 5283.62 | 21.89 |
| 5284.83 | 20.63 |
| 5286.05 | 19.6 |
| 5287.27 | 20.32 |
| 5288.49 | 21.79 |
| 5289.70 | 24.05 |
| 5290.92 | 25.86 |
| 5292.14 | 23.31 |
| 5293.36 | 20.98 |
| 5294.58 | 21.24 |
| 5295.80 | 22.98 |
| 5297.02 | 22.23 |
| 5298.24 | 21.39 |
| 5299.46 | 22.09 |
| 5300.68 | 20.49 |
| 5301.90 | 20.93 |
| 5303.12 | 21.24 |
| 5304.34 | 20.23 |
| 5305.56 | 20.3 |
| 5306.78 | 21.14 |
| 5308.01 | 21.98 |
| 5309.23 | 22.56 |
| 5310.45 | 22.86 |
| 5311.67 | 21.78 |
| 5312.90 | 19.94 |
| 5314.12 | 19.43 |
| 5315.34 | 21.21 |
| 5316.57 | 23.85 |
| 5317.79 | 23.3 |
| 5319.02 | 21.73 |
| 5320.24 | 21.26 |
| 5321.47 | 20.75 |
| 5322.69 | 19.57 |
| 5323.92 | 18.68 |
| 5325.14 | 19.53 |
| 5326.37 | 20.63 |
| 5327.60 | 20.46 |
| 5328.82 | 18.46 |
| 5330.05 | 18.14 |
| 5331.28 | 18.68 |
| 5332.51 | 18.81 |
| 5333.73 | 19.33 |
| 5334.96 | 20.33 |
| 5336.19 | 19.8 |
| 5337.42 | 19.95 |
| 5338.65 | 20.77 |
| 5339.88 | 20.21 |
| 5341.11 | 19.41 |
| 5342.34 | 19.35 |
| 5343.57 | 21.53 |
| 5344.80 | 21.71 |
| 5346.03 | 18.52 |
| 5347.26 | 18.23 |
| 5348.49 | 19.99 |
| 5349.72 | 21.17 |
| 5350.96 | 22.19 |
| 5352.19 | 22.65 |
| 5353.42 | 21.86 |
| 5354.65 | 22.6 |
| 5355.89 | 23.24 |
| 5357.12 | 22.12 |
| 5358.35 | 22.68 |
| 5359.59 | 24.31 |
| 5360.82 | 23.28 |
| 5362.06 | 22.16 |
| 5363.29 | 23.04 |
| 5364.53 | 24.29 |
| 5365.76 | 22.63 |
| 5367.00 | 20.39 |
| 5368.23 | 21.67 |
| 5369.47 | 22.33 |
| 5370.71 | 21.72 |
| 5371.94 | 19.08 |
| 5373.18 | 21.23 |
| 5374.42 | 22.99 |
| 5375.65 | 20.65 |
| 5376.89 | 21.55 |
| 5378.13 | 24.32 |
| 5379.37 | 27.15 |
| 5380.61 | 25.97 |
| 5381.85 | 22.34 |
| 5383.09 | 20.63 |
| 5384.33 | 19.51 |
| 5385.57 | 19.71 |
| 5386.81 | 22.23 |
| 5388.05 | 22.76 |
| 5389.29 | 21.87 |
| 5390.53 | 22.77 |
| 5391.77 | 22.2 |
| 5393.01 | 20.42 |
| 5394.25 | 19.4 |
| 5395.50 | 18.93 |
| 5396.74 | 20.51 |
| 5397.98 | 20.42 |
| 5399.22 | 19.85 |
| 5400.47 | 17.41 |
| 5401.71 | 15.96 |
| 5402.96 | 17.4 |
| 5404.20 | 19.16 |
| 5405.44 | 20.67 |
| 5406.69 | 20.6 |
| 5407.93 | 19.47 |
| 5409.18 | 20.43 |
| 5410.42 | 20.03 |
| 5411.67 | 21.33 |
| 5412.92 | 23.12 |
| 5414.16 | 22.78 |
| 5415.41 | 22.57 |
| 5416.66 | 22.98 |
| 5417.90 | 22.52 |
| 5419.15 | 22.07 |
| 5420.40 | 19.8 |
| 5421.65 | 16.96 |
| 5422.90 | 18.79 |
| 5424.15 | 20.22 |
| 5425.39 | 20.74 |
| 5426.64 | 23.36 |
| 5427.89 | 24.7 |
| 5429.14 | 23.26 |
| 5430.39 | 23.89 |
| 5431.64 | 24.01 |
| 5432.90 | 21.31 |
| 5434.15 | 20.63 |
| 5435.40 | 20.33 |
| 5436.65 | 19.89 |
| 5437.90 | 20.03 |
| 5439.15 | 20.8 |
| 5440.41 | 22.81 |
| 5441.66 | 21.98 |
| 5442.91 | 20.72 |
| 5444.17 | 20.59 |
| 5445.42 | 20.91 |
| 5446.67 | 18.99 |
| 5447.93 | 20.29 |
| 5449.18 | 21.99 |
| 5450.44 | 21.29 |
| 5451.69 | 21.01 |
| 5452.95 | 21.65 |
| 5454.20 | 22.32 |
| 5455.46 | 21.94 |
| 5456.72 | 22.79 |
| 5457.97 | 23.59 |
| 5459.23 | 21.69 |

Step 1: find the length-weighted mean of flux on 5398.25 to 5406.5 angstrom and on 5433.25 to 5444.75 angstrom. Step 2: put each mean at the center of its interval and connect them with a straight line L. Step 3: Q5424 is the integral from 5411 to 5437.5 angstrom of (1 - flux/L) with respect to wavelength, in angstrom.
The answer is -2.28 angstrom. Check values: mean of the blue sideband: 18.6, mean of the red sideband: 20.9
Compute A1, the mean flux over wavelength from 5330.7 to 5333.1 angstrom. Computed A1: 18.7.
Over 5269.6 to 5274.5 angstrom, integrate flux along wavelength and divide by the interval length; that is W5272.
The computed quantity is 18.7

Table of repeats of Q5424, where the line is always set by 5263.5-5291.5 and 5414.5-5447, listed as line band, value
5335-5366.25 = -1.4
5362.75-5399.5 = -1.6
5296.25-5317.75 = -1.4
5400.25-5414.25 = 0.9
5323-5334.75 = 0.6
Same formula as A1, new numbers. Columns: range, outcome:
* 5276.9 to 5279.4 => 19.3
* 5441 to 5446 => 21.1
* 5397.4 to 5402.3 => 18.4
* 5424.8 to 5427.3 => 22.1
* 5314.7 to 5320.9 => 22.2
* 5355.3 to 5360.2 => 23.1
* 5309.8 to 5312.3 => 22.3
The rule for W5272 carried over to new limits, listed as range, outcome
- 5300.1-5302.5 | 20.7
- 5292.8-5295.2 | 21.1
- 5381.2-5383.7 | 21.5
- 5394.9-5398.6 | 20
